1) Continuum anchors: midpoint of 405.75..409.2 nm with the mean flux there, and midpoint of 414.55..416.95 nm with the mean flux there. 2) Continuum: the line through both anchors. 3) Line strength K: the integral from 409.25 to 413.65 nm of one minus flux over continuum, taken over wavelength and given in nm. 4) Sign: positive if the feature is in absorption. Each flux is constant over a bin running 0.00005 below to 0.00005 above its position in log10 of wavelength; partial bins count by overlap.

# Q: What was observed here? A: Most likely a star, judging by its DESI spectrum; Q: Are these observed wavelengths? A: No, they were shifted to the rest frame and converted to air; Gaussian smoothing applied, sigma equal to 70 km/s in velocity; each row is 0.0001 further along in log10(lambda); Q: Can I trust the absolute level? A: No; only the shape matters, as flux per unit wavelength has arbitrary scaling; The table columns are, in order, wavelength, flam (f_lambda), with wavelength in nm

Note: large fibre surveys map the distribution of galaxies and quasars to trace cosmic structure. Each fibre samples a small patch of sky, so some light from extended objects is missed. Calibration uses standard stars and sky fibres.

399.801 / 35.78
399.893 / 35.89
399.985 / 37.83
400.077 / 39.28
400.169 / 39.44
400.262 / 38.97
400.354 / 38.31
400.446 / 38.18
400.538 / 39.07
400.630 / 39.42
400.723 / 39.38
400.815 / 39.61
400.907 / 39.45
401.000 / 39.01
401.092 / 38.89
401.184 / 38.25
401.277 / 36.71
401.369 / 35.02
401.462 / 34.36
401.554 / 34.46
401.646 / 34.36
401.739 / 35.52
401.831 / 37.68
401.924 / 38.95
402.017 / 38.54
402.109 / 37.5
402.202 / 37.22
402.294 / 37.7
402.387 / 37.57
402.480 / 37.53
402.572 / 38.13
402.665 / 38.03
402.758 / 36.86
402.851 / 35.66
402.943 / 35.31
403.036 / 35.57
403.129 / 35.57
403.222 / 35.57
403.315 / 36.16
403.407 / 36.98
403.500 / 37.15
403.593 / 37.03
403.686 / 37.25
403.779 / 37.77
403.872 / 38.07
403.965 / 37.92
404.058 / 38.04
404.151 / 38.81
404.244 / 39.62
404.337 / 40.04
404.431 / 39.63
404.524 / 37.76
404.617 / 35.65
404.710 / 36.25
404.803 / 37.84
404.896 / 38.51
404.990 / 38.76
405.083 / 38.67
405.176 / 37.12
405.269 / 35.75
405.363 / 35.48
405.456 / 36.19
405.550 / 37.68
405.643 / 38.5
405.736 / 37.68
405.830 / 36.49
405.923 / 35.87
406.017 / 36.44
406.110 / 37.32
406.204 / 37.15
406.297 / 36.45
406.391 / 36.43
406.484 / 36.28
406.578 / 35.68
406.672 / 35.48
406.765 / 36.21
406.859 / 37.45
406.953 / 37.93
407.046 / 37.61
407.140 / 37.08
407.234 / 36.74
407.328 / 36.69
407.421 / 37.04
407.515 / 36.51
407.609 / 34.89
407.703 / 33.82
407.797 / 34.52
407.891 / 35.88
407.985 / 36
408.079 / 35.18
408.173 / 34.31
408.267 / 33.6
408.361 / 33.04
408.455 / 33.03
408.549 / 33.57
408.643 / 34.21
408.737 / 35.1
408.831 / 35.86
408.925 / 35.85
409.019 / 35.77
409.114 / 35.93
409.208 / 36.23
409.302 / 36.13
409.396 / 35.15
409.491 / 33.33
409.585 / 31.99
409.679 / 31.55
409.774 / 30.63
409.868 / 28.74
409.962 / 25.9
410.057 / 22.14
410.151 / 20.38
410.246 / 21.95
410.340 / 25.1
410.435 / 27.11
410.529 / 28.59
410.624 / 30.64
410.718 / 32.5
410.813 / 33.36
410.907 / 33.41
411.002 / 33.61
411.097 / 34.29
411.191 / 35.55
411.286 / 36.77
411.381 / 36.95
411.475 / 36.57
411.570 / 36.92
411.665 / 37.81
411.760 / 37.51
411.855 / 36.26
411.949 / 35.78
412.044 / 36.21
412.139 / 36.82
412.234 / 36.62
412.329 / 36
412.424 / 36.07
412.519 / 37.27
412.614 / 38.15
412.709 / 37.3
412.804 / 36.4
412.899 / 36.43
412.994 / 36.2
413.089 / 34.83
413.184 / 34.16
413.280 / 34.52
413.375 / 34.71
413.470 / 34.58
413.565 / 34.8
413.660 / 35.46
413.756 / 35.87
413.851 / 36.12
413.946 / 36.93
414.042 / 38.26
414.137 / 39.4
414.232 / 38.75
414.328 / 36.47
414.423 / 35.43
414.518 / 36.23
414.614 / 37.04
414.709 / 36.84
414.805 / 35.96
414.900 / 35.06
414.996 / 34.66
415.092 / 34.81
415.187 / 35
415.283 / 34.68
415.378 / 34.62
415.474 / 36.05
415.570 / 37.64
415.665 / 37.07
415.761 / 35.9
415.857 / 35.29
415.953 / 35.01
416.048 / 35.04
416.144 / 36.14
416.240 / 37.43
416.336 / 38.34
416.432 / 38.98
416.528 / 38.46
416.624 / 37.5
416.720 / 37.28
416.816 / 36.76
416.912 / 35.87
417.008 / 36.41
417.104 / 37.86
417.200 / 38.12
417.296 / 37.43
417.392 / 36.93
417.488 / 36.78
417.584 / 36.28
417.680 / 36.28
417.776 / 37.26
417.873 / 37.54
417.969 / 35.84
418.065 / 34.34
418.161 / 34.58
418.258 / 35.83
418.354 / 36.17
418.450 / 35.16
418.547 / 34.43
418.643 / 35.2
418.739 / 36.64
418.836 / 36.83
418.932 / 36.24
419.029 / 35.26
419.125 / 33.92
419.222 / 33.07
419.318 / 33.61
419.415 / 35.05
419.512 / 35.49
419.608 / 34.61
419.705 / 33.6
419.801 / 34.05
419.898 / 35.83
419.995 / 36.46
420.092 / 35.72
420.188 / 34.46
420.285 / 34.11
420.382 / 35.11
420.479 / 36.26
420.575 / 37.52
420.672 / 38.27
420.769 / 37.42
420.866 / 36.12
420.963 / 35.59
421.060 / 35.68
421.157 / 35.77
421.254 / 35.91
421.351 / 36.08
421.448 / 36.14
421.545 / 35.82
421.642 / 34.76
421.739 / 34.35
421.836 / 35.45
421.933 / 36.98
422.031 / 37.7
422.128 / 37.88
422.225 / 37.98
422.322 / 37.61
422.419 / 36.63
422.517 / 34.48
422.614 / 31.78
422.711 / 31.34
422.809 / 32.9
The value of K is 0.31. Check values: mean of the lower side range 35.8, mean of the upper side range 36.3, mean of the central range 33.5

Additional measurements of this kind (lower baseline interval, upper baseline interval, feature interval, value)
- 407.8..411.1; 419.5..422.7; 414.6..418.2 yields -0.23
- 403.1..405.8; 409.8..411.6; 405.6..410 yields -0.19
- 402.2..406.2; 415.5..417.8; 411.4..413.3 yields 0.03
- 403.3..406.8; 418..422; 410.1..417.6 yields 0.16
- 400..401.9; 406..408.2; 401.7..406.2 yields -0.04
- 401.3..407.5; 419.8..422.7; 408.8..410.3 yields 0.23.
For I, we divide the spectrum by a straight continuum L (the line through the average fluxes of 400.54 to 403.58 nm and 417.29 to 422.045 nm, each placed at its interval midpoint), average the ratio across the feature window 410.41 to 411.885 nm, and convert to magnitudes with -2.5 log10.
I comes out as 0.06 mag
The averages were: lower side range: 37.2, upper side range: 35.7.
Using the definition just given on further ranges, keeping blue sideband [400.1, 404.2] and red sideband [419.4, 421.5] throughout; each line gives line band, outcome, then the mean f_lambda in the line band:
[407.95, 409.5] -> 0.059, 34.9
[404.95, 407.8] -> 0.011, 36.7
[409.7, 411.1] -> 0.276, 28.4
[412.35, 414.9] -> 0.002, 36.3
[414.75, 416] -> 0.021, 35.5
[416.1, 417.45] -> -0.039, 37.4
